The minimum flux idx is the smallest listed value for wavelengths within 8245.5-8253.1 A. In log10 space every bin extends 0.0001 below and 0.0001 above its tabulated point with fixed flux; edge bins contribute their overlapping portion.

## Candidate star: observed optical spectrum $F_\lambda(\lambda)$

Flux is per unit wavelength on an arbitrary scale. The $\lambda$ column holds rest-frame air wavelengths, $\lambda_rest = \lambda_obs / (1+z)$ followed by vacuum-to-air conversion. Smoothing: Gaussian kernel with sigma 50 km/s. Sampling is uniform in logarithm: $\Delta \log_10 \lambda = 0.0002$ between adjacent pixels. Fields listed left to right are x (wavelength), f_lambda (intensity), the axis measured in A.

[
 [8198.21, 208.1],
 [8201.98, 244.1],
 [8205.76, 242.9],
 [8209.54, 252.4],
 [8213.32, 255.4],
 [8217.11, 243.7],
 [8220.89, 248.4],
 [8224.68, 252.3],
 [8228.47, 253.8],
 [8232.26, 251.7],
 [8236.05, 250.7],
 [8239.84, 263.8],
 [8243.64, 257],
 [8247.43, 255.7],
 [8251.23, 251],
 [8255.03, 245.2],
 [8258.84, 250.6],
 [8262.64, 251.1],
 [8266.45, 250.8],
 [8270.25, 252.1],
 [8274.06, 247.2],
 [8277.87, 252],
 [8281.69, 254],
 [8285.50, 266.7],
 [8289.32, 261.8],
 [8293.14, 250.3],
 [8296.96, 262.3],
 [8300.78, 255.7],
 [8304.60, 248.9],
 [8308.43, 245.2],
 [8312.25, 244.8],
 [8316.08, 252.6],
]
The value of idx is 251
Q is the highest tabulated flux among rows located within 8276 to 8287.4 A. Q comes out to 266.7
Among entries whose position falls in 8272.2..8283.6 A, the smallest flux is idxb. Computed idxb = 247.2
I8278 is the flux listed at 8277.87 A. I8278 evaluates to 252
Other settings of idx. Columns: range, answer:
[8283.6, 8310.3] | 245.2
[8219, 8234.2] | 248.4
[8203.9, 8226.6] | 242.9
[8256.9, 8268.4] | 250.6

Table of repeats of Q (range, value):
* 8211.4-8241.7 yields 263.8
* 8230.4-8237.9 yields 251.7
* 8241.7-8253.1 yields 257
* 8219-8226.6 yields 252.3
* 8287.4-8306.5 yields 262.3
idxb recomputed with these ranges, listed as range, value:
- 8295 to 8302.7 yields 255.7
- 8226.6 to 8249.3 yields 250.7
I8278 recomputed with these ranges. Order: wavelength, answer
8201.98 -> 244.1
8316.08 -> 252.6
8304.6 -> 248.9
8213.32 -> 255.4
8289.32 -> 261.8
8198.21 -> 208.1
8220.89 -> 248.4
